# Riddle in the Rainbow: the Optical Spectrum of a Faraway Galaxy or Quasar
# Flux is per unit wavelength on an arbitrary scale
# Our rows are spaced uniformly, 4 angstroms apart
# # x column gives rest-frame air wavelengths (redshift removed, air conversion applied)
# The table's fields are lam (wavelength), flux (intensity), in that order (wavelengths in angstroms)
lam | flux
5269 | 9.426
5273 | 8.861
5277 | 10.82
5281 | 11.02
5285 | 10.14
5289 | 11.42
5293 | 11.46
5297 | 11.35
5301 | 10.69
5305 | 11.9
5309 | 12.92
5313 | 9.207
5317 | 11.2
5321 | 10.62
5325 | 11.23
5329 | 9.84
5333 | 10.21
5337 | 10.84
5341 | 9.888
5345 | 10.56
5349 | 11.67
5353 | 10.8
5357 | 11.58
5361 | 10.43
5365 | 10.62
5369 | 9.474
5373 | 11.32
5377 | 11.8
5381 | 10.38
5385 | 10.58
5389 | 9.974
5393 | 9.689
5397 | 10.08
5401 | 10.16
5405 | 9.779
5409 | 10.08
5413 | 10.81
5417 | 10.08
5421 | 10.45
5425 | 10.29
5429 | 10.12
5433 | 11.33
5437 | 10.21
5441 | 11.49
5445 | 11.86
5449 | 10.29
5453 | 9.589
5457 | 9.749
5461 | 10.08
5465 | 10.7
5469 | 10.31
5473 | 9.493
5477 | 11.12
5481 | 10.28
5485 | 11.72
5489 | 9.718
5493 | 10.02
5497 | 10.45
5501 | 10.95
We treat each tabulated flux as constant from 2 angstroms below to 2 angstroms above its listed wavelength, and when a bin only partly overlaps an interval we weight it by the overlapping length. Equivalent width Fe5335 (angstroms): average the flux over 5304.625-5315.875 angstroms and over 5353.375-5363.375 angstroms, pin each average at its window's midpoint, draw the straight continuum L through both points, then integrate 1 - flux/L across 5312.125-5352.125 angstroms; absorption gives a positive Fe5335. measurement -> 2.0 angstroms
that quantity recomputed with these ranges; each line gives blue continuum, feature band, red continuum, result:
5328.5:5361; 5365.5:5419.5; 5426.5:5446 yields 2.4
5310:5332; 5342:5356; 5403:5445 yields -0.6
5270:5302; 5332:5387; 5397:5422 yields -1.8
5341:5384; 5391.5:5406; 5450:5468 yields 0.8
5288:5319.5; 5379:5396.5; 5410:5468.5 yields 1.0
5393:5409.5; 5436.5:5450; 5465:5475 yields -1.4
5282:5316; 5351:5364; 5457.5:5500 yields 0.0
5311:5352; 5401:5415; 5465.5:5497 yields 0.3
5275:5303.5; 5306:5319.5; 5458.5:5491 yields -0.3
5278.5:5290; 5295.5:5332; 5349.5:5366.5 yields -0.4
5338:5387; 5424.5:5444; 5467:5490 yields -0.4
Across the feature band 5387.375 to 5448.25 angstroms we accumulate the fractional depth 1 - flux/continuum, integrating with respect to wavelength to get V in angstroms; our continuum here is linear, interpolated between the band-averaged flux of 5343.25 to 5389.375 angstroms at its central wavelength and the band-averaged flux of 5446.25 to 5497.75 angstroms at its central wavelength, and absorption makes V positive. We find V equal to 0.7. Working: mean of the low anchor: 10.8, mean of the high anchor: 10.3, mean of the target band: 10.4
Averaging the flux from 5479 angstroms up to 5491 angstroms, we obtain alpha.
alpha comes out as 10.6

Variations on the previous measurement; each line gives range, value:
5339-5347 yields 10.2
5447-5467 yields 10.1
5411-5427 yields 10.4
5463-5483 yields 10.4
